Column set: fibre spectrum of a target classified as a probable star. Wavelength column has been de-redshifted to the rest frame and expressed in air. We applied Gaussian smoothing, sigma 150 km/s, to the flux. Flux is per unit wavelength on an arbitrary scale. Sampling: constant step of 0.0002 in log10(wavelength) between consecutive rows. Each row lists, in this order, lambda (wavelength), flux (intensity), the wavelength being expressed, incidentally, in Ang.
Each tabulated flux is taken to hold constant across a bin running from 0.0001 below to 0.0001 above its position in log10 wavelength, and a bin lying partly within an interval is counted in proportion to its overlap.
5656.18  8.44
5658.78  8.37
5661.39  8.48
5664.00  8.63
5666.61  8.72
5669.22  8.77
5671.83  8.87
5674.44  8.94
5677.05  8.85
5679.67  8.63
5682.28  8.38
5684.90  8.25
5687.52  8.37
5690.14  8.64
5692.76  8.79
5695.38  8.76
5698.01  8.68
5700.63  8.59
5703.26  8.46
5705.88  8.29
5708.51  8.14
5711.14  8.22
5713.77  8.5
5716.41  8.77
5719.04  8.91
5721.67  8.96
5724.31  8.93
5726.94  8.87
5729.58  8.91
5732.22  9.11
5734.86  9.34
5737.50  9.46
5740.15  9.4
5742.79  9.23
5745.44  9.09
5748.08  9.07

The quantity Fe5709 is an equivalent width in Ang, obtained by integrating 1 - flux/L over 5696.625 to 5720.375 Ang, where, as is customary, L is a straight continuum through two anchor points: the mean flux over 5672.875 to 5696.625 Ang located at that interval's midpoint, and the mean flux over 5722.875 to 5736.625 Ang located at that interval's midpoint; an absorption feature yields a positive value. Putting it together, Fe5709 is 0.9 Ang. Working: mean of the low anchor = 8.63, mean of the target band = 8.51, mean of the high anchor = 9.05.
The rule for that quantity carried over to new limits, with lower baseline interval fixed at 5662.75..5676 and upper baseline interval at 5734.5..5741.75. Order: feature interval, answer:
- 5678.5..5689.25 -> 0.6 Ang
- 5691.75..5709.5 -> 1.0 Ang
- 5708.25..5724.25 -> 1.0 Ang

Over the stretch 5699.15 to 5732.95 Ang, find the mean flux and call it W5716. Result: 8.66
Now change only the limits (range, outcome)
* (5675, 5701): 8.6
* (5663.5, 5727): 8.63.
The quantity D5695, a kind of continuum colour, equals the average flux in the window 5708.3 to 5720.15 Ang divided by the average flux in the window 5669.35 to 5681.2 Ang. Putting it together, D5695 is 0.97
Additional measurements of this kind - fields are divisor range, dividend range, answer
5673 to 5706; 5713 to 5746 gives 1.05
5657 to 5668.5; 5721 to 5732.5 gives 1.05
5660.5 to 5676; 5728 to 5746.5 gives 1.05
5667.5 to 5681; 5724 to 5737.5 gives 1.03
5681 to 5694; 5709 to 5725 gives 1.02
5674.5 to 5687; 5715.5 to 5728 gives 1.04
